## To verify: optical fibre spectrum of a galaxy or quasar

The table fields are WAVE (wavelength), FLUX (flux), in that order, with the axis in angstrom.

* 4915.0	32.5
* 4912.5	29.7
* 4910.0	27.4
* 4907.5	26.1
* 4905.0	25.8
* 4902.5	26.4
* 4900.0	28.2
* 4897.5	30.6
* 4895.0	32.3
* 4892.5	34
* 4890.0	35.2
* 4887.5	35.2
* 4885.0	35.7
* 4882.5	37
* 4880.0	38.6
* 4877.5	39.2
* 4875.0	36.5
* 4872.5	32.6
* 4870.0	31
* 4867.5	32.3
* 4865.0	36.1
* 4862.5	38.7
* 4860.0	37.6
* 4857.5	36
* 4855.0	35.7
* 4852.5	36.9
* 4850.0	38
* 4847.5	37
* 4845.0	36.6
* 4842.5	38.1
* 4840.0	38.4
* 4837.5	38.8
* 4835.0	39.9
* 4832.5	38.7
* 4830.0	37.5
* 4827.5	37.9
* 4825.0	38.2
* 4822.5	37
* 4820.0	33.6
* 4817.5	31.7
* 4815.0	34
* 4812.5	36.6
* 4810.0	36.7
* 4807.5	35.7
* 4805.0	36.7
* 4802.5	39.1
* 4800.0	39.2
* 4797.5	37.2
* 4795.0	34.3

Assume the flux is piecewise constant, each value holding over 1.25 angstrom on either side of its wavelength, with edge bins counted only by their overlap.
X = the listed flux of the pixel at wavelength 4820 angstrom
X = 33.6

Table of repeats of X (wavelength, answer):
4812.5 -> 36.6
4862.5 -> 38.7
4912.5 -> 29.7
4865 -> 36.1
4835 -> 39.9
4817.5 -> 31.7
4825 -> 38.2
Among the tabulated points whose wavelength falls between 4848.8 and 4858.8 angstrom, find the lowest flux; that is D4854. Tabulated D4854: 35.7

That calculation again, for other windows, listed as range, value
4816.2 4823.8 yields 31.7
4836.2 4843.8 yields 38.1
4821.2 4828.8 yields 37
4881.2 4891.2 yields 35.2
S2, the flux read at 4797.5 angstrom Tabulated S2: 37.2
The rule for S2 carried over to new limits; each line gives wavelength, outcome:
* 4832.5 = 38.7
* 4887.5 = 35.2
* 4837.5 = 38.8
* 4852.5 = 36.9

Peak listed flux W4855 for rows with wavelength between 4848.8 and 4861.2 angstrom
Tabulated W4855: 38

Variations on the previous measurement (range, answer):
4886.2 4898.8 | 35.2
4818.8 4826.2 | 38.2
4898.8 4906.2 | 28.2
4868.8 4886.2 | 39.2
